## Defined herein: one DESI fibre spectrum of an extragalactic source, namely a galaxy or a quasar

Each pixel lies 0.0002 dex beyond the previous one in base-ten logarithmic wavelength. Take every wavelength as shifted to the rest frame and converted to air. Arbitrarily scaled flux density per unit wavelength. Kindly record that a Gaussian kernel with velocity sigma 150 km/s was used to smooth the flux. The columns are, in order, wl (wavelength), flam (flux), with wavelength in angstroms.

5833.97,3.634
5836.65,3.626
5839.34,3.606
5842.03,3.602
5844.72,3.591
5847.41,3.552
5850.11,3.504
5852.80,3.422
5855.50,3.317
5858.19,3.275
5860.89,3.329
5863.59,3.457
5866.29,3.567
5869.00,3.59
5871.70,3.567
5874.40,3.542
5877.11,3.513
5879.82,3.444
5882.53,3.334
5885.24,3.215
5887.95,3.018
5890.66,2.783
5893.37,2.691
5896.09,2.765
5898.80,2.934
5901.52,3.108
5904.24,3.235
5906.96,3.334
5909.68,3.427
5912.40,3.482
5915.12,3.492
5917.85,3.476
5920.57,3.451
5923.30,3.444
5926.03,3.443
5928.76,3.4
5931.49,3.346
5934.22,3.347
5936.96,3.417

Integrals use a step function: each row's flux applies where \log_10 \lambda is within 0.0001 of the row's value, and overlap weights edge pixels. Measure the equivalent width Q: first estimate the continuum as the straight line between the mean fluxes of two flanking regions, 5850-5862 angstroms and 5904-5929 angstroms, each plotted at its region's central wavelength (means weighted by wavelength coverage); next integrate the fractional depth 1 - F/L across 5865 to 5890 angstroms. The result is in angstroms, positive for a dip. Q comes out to -0.2 angstroms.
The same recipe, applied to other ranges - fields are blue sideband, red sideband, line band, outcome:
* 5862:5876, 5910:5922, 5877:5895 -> 2.07 angstroms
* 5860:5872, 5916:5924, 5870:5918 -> 3.32 angstroms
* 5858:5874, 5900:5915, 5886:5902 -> 2.34 angstroms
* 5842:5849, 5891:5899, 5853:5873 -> -0.94 angstroms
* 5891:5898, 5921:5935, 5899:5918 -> -1.92 angstroms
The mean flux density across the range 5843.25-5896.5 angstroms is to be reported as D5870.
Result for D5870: 3.33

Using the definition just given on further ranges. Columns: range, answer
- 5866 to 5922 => 3.28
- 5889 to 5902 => 2.84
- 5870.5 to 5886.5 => 3.43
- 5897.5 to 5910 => 3.19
